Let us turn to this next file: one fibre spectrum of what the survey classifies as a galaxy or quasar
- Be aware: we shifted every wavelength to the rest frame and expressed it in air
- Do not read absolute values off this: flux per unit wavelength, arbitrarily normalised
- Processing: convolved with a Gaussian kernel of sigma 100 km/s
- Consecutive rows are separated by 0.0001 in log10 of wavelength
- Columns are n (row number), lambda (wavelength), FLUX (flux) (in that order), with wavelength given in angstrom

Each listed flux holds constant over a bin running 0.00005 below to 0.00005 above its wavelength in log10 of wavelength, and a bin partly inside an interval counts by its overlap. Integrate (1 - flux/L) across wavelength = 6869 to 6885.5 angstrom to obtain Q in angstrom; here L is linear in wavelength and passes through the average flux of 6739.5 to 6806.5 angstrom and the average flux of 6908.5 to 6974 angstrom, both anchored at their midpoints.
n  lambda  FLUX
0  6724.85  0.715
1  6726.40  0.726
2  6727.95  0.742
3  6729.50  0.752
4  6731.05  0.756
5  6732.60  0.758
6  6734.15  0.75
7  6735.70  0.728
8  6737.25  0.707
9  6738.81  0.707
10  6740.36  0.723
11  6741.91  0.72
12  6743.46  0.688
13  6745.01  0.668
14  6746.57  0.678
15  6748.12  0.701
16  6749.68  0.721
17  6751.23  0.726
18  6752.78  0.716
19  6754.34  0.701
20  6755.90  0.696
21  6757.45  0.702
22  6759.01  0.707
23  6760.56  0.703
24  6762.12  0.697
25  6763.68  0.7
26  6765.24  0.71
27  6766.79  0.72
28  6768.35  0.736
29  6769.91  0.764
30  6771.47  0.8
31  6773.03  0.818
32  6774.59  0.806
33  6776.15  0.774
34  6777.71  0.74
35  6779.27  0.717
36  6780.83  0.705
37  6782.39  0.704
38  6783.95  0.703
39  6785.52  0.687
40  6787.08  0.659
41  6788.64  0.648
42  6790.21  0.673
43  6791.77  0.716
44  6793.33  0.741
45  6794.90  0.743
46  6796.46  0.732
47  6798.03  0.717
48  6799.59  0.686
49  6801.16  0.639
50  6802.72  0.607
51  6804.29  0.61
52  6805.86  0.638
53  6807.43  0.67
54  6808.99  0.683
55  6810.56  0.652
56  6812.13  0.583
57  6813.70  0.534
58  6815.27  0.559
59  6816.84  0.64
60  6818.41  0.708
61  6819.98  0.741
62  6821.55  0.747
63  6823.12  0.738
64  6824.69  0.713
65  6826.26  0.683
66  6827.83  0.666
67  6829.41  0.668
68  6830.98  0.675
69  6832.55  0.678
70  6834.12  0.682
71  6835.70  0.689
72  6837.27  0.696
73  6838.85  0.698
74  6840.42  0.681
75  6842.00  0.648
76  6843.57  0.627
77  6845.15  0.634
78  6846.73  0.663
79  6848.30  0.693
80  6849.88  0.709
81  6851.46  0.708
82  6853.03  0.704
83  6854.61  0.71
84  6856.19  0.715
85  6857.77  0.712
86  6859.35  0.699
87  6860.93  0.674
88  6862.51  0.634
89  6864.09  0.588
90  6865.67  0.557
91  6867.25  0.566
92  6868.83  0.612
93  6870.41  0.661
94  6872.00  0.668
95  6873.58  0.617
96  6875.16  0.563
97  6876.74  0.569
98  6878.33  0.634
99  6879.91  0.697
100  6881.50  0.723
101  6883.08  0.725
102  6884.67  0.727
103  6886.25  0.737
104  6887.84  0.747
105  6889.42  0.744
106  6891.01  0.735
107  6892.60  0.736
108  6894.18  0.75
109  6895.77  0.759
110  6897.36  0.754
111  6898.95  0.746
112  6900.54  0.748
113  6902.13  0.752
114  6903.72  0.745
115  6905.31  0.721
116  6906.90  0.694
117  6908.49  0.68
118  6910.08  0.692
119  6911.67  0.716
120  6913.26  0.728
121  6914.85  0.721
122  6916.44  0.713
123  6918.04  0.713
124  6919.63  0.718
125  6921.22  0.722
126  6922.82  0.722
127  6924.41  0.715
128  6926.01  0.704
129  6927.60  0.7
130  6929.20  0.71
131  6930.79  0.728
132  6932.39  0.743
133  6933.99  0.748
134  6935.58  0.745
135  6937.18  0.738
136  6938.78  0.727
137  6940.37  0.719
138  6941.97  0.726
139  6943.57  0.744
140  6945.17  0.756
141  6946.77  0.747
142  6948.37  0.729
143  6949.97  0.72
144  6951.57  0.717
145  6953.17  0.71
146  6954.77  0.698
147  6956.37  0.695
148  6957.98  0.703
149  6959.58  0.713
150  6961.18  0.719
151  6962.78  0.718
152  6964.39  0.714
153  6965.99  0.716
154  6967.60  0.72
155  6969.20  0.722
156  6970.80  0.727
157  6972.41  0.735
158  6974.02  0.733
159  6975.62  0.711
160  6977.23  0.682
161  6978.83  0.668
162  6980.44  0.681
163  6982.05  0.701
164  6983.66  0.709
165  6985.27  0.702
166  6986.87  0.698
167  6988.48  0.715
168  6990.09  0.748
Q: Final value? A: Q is 1.4 angstrom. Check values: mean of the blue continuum 0.708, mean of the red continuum 0.721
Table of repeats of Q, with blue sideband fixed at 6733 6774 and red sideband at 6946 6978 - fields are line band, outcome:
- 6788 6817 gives 2.5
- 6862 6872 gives 1.5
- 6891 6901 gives -0.4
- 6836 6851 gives 0.9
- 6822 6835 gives 0.5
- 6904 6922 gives 0.1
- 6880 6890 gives -0.2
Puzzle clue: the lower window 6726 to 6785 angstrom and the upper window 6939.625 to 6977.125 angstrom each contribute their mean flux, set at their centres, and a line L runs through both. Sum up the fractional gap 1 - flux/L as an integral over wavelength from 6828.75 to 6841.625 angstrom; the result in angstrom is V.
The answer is 0.73 angstrom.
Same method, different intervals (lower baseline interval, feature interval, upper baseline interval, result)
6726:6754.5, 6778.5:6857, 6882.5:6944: 4.9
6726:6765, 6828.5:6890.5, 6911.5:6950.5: 4.4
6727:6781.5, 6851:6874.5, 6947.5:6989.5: 2.1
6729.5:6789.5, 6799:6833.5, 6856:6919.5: 2.3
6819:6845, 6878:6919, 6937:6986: -1.4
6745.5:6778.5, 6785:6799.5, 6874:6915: 0.5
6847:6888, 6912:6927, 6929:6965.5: -0.3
